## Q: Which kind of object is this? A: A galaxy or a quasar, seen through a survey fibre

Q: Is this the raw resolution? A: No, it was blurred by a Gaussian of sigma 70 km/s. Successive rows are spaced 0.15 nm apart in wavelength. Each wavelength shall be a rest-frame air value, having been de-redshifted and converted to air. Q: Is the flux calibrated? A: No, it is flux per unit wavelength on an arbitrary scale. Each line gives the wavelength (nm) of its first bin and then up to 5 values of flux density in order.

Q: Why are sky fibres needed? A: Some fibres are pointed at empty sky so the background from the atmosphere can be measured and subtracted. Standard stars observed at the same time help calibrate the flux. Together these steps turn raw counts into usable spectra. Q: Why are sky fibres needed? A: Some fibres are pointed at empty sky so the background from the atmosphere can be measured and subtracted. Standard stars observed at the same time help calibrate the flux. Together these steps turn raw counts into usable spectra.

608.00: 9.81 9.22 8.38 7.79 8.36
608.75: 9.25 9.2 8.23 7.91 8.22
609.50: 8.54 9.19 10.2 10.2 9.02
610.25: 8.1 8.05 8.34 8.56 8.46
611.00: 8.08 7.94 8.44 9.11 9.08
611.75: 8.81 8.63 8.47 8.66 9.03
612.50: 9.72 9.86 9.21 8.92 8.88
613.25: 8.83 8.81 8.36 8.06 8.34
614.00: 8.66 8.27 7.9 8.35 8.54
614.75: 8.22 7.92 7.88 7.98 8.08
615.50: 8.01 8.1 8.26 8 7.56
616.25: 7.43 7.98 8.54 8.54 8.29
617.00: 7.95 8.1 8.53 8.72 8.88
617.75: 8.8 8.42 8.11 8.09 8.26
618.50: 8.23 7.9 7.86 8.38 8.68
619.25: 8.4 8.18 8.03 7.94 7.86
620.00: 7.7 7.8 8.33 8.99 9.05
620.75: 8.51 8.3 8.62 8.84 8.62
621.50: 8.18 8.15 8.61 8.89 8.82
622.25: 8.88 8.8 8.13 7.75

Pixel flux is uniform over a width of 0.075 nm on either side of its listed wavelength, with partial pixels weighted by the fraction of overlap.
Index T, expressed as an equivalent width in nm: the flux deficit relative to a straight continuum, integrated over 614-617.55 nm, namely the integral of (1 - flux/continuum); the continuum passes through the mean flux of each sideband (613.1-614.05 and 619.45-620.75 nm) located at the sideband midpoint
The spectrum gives 0.12 nm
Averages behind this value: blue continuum 8.54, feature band 8.15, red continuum 8.23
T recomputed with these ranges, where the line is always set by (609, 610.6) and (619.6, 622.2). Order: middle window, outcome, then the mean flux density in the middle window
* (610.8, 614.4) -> -0.01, 8.69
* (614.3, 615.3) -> 0.05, 8.13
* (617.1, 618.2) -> 0.00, 8.49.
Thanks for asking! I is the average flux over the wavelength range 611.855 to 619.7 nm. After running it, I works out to 8.38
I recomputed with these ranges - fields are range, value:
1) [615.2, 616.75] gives 8.04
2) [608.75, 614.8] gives 8.69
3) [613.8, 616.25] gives 8.11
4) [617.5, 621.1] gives 8.31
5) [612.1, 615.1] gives 8.63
